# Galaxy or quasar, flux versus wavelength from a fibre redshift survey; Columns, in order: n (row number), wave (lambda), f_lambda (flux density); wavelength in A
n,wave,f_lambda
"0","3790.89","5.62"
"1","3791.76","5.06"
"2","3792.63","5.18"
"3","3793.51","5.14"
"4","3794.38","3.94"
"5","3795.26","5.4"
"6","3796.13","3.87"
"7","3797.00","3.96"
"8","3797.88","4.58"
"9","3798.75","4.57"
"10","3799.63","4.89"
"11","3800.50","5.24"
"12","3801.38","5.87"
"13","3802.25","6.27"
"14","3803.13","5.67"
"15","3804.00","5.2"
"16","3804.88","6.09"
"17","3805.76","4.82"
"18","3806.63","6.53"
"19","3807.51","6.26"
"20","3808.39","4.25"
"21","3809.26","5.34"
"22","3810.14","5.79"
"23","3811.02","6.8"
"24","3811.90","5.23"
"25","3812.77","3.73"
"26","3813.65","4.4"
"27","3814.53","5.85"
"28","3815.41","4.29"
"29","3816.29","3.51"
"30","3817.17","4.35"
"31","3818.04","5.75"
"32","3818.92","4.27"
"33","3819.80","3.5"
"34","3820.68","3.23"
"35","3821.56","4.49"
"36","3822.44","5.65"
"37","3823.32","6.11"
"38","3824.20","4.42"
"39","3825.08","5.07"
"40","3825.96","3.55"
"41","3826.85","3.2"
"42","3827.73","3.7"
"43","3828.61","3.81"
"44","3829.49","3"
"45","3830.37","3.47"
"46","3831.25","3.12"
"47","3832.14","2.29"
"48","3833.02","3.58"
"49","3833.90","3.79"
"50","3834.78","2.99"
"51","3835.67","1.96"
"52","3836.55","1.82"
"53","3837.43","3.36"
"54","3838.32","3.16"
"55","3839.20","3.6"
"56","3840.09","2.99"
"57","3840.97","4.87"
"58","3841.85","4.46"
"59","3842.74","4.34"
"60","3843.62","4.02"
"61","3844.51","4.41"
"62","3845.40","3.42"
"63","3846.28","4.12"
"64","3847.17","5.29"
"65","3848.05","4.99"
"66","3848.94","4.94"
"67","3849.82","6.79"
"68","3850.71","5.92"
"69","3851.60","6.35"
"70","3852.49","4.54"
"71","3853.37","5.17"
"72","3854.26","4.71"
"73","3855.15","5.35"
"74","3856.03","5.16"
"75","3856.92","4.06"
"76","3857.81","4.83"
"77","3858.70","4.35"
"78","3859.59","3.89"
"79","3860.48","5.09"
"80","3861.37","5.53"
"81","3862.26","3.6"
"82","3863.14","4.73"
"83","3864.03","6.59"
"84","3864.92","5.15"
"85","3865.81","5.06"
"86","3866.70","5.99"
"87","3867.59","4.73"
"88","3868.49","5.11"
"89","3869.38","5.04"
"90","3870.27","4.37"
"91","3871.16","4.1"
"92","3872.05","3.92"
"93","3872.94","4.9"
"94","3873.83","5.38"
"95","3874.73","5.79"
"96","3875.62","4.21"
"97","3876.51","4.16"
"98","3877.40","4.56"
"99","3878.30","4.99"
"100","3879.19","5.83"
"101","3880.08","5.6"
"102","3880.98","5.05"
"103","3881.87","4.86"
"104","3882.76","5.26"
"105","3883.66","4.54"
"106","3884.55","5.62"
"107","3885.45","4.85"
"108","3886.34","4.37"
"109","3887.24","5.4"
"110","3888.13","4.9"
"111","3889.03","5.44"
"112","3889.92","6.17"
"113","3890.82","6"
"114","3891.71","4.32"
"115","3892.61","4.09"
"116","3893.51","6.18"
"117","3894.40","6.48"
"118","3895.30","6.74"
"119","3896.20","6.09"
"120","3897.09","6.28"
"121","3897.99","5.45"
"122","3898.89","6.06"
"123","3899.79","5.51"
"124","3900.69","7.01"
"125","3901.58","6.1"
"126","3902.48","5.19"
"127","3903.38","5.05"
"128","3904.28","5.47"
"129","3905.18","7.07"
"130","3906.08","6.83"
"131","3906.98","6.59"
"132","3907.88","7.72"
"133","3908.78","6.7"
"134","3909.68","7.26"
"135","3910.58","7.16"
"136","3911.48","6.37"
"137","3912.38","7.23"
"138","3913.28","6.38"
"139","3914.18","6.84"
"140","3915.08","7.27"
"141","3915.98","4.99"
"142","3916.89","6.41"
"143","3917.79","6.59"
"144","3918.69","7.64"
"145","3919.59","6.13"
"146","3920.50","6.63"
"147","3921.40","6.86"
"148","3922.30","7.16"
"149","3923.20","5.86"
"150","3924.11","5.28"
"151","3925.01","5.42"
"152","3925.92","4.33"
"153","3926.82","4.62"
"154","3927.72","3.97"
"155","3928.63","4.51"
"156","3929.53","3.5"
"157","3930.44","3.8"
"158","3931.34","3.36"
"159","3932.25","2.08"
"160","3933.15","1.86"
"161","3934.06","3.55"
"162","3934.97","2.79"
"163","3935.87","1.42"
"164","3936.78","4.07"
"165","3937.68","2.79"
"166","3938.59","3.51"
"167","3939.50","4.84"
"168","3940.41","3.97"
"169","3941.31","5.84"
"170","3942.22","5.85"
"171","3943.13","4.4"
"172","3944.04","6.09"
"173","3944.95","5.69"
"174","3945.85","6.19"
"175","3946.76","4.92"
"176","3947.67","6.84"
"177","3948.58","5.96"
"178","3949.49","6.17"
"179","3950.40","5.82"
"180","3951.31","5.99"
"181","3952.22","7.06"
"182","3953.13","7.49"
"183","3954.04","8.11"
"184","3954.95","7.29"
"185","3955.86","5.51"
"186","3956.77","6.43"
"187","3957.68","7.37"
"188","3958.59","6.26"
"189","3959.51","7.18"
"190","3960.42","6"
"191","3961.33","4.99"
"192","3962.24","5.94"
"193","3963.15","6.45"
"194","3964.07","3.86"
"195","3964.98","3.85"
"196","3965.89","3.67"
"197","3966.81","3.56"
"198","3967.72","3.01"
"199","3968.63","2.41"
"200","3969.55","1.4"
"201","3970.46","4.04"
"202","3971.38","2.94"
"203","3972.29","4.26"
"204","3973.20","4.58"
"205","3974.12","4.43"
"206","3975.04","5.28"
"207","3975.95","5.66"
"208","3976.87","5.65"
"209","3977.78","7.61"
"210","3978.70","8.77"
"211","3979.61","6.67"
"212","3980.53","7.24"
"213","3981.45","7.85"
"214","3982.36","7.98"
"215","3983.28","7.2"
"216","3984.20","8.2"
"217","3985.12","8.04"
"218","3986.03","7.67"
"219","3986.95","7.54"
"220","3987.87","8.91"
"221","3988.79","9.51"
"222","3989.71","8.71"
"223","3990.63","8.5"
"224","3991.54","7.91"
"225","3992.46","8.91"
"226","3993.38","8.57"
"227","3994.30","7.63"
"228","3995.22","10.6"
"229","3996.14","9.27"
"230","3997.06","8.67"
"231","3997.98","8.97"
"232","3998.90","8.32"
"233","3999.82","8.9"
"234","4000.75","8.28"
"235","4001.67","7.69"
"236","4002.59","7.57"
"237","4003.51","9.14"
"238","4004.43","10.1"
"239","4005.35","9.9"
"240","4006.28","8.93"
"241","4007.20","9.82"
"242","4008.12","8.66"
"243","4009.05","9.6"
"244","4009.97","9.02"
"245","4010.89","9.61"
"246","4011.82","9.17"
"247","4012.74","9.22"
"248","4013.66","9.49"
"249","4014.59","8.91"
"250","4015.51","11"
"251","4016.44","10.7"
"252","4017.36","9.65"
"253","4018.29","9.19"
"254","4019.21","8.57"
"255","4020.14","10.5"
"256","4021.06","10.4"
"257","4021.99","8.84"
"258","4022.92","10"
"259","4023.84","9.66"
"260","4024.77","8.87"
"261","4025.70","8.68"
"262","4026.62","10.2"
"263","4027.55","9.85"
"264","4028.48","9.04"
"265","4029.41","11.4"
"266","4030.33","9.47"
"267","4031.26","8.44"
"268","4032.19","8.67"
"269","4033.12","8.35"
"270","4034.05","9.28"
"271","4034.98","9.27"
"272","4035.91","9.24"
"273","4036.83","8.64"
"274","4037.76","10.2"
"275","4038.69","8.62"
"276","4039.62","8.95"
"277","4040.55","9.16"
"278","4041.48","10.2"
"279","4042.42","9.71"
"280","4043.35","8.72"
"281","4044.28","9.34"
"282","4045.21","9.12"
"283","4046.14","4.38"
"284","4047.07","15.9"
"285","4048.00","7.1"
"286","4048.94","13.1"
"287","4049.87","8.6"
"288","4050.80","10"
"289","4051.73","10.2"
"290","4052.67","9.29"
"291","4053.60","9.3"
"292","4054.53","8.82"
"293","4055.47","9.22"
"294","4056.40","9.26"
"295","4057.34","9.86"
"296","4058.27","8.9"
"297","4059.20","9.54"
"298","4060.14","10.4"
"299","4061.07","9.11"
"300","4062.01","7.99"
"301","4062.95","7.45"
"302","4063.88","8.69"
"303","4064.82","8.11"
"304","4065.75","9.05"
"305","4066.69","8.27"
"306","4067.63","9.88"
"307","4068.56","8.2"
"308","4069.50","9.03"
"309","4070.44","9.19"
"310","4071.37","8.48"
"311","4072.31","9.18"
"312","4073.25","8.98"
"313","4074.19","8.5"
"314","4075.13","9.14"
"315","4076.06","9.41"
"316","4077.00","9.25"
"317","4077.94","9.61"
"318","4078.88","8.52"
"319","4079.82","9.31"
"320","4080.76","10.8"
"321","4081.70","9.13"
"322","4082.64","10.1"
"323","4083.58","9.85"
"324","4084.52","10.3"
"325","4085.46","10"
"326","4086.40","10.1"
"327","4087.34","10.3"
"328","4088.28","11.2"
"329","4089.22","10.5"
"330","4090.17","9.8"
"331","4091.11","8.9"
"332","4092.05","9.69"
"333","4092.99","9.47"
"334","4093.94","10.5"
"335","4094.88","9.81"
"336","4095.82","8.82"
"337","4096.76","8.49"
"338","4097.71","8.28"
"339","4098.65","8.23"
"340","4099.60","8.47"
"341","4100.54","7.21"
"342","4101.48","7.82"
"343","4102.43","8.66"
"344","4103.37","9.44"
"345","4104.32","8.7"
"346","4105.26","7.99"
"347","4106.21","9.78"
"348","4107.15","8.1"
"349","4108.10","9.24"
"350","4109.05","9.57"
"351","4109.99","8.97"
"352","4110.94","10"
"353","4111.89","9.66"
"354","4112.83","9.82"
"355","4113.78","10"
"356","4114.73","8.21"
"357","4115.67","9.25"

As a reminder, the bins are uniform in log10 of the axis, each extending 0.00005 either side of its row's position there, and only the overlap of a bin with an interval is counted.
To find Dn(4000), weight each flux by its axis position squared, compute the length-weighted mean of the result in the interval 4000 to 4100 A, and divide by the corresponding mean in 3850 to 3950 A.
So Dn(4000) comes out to 1.9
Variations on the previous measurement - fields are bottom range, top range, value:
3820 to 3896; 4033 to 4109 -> 2.22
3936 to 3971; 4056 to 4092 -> 1.89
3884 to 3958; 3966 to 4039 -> 1.53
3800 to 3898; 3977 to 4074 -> 2.07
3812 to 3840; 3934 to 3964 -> 1.54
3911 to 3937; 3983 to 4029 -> 1.86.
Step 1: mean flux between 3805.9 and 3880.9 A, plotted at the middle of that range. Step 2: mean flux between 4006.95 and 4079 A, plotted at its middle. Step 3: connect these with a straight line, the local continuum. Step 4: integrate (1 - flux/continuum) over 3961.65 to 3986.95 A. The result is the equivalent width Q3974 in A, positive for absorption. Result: 7.2 A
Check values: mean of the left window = 4.56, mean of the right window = 9.3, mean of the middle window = 5.53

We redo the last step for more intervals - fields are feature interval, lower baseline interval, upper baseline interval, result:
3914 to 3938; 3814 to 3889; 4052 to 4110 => 4.8 A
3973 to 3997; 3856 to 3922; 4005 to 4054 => 1.7 A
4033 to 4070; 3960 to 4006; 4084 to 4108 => -4.2 A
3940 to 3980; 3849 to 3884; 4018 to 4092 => 9.3 A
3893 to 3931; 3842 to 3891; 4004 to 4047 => 0.9 A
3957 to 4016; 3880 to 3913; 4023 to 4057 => 6.2 A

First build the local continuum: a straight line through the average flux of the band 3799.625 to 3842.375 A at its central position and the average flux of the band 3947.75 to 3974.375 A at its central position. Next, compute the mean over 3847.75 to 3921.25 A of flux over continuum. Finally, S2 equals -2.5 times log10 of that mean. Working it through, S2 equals -0.16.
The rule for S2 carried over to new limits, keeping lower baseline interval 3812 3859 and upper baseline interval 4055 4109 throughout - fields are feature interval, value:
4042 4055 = -0.13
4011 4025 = -0.22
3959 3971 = 0.49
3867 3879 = 0.05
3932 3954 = 0.30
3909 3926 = -0.10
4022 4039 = -0.15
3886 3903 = -0.05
